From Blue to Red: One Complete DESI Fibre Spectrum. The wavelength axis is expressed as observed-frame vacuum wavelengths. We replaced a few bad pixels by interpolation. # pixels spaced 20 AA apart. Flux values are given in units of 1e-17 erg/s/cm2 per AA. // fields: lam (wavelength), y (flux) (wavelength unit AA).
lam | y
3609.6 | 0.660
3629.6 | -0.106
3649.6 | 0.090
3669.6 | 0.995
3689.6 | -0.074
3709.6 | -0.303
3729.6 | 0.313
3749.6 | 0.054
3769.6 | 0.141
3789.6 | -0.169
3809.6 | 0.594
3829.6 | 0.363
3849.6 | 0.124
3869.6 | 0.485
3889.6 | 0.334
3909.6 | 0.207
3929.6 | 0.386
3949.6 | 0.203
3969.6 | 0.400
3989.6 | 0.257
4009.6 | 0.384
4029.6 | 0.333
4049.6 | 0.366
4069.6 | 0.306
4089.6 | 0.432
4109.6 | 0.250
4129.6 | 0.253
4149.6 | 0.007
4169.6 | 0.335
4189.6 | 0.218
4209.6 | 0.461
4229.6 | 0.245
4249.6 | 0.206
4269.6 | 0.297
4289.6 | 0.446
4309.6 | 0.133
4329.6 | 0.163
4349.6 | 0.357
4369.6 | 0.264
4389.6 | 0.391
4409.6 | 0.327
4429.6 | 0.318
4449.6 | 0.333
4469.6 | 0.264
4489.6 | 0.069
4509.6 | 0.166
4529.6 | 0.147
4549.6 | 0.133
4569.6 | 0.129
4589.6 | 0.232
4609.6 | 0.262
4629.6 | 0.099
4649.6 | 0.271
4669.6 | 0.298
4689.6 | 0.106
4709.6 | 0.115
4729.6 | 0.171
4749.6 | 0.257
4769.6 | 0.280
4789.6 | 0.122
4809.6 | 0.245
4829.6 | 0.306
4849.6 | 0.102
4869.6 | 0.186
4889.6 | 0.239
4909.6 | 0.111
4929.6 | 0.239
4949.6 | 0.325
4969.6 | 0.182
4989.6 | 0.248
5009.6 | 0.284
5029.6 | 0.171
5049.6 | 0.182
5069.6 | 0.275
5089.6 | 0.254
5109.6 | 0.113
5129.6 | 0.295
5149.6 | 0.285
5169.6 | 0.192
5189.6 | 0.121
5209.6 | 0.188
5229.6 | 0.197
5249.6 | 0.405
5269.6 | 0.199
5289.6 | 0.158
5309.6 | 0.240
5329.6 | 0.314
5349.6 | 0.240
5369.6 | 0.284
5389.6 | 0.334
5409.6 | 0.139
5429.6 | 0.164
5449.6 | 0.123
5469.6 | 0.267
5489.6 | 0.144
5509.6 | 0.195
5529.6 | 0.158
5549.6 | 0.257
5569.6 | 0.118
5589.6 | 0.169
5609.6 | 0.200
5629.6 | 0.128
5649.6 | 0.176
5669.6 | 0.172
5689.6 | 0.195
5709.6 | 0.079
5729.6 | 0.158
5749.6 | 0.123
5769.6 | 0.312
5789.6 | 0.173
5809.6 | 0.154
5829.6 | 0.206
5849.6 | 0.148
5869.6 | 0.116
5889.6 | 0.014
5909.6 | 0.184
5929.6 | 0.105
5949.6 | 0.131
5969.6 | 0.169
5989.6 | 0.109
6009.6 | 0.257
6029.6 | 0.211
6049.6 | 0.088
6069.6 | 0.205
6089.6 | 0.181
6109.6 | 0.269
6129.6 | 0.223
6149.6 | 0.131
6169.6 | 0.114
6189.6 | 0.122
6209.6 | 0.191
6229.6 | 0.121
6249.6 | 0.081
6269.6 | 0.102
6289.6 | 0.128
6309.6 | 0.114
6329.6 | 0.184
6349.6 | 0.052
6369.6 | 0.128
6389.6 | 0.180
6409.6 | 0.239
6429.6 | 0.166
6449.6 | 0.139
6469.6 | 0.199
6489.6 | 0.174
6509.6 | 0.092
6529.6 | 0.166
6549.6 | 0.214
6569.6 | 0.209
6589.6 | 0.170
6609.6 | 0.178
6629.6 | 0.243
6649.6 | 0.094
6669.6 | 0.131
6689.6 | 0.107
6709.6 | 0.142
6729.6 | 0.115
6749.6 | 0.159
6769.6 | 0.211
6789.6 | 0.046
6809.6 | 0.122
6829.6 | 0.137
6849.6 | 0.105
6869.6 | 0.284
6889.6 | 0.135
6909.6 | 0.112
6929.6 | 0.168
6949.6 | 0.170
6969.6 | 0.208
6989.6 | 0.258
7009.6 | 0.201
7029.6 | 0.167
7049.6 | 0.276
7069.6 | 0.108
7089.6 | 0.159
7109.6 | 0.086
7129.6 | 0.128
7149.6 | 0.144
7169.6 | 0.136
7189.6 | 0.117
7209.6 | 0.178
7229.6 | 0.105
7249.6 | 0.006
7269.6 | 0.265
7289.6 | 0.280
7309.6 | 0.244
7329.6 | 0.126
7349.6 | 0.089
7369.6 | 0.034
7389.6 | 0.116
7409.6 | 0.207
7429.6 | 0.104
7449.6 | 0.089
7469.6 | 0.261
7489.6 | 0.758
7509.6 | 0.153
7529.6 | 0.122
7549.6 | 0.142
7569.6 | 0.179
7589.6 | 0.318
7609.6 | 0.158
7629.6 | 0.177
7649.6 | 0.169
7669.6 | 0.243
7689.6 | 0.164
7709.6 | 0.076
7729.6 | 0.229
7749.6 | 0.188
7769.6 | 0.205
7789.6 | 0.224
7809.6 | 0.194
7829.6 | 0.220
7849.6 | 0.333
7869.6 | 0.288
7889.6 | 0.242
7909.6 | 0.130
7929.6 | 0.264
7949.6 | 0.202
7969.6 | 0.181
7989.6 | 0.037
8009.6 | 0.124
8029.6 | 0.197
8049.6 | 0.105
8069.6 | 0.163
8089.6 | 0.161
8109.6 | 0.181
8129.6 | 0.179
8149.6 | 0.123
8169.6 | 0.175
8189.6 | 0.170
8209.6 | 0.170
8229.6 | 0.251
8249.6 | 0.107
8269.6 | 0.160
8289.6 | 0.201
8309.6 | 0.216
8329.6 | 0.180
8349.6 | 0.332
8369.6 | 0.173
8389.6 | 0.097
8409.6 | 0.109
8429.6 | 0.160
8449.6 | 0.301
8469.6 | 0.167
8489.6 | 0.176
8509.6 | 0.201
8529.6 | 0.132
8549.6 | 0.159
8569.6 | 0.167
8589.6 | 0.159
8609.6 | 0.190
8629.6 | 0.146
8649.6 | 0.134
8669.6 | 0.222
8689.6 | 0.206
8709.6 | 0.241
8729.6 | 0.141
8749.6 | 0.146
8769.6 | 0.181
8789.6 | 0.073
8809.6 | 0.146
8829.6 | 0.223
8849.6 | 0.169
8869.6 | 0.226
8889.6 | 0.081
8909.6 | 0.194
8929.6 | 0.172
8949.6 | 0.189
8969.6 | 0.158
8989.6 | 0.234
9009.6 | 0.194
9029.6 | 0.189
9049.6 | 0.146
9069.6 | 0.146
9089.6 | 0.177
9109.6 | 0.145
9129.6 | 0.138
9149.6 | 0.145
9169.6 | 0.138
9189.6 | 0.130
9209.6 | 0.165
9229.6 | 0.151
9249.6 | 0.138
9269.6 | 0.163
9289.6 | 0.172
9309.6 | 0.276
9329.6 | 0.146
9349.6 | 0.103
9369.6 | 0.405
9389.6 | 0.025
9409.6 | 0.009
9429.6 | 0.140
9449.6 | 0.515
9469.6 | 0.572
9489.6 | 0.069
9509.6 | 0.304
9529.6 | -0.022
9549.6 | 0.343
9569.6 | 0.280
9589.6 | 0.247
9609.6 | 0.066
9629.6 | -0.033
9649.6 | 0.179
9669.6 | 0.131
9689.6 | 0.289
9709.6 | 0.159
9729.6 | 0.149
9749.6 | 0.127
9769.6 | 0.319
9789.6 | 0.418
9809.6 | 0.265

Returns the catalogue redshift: 1.01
